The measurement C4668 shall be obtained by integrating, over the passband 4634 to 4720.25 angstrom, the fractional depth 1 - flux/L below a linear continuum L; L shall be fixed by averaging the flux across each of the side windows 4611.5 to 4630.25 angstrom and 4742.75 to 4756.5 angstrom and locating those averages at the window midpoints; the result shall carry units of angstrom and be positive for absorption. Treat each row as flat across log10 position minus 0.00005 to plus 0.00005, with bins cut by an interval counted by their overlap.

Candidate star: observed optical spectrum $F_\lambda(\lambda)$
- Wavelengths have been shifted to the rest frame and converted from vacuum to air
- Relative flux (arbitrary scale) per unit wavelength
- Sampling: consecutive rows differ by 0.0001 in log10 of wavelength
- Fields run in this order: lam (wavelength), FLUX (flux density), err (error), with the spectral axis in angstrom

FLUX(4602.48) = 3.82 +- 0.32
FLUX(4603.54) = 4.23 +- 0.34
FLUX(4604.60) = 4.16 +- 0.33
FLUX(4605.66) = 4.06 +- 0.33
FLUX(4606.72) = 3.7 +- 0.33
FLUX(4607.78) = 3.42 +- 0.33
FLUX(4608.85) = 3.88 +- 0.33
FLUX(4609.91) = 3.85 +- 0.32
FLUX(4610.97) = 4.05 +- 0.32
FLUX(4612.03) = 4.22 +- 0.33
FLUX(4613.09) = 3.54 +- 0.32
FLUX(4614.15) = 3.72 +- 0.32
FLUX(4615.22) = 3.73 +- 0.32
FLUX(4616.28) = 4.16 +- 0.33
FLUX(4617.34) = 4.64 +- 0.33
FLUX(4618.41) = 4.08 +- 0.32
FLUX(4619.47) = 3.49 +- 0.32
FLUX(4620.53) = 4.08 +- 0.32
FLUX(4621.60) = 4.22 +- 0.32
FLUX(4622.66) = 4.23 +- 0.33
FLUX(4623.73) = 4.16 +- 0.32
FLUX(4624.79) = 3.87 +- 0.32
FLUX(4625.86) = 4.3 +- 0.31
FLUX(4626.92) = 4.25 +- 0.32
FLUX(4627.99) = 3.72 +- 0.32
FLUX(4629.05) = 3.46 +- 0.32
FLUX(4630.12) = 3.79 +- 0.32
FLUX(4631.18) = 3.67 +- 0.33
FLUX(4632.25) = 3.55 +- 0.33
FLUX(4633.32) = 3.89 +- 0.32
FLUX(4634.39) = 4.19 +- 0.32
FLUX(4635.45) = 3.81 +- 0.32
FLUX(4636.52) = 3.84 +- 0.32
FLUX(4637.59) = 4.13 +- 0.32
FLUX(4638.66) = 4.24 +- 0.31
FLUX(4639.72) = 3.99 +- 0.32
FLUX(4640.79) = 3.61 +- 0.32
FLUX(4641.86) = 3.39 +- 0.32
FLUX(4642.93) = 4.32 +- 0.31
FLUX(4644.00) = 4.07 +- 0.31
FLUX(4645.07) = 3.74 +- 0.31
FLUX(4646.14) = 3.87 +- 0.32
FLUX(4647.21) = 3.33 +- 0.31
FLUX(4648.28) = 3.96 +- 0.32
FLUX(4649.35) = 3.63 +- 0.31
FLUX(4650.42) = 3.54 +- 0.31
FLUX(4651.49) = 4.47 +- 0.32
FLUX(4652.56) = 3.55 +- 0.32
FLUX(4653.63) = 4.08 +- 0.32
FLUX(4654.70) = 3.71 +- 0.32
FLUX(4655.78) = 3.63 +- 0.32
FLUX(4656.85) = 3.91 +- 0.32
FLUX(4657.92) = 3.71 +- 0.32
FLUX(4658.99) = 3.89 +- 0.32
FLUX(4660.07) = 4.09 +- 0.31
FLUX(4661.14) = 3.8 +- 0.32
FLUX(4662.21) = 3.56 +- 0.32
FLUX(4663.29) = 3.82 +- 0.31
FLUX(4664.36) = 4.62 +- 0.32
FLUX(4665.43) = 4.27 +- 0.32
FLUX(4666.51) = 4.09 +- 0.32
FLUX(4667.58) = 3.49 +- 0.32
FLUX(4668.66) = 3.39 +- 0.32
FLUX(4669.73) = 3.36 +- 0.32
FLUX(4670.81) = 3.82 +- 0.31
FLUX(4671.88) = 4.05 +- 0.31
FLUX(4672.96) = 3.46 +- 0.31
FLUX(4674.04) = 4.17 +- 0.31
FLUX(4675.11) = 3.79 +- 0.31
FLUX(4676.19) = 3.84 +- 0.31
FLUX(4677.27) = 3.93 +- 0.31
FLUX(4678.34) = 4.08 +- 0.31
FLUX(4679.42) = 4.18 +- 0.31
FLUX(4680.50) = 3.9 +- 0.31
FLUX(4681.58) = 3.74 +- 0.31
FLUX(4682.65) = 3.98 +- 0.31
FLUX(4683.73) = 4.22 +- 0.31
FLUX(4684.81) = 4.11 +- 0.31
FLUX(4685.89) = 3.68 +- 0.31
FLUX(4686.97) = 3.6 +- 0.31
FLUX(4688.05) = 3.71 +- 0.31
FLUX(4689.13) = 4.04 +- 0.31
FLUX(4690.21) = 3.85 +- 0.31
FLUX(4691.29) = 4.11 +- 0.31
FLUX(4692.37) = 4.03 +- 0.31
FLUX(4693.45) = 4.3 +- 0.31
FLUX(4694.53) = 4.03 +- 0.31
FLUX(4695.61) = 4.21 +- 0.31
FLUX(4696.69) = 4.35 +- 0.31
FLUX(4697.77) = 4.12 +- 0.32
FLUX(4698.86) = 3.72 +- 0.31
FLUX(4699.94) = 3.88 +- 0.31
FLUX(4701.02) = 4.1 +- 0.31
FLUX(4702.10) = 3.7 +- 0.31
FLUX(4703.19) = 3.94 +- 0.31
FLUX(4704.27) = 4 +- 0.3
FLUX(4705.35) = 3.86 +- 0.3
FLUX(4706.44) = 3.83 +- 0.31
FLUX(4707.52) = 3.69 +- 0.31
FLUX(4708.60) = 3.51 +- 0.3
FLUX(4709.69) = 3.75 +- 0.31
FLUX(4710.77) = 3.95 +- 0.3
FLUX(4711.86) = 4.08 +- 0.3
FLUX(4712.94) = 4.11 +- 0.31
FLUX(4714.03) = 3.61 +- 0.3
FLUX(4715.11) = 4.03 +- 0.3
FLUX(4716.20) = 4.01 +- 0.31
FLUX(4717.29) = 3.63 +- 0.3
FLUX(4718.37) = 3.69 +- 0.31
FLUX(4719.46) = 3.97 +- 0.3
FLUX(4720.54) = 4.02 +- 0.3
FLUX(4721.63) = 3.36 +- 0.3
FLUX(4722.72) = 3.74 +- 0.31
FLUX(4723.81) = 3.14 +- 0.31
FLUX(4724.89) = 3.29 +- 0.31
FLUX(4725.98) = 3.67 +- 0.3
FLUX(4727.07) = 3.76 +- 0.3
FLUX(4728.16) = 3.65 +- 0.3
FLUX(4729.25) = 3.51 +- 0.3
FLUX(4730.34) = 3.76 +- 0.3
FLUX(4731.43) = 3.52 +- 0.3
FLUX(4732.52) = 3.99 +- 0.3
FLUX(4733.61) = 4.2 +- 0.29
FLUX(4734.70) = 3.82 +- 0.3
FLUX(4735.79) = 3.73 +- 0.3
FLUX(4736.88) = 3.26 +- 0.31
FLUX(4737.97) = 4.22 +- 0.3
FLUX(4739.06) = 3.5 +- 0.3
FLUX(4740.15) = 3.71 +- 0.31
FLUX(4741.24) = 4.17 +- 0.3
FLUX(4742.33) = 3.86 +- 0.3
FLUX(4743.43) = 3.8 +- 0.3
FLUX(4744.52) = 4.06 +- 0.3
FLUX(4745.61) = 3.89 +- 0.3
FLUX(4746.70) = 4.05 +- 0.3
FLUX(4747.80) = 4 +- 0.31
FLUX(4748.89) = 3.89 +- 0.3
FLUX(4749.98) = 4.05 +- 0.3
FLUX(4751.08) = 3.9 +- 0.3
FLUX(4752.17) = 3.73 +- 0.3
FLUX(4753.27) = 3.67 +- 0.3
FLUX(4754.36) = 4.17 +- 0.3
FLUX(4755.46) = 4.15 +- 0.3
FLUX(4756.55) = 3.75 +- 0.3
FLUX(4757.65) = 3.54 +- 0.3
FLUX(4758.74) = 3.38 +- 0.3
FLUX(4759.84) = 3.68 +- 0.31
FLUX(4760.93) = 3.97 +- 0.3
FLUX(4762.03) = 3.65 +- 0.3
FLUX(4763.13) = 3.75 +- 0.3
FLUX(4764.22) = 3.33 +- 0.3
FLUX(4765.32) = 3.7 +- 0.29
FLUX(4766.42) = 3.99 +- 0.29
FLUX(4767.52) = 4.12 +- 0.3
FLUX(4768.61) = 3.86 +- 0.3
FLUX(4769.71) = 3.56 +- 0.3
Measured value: 1.5 angstrom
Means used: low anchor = 3.99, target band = 3.89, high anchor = 3.94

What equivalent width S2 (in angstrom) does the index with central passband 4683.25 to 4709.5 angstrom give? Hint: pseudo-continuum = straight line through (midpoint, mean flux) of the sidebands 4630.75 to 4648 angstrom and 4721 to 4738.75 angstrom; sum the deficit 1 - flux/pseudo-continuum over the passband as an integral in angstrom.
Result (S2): -1.4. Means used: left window 3.85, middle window 3.94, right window 3.66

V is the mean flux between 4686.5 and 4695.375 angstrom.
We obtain 3.97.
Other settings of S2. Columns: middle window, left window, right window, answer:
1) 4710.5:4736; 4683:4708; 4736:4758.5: 1.0 angstrom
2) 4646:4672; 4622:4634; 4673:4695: 0.7 angstrom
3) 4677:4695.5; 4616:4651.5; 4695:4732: -0.7 angstrom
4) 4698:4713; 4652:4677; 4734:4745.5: -0.1 angstrom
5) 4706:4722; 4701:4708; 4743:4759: 0.2 angstrom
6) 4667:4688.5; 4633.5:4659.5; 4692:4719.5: 0.4 angstrom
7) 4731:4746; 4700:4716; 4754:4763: -0.1 angstrom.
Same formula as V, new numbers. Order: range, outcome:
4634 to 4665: 3.88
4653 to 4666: 3.92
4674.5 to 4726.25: 3.88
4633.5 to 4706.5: 3.9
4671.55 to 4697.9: 3.98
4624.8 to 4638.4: 3.89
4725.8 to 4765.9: 3.8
